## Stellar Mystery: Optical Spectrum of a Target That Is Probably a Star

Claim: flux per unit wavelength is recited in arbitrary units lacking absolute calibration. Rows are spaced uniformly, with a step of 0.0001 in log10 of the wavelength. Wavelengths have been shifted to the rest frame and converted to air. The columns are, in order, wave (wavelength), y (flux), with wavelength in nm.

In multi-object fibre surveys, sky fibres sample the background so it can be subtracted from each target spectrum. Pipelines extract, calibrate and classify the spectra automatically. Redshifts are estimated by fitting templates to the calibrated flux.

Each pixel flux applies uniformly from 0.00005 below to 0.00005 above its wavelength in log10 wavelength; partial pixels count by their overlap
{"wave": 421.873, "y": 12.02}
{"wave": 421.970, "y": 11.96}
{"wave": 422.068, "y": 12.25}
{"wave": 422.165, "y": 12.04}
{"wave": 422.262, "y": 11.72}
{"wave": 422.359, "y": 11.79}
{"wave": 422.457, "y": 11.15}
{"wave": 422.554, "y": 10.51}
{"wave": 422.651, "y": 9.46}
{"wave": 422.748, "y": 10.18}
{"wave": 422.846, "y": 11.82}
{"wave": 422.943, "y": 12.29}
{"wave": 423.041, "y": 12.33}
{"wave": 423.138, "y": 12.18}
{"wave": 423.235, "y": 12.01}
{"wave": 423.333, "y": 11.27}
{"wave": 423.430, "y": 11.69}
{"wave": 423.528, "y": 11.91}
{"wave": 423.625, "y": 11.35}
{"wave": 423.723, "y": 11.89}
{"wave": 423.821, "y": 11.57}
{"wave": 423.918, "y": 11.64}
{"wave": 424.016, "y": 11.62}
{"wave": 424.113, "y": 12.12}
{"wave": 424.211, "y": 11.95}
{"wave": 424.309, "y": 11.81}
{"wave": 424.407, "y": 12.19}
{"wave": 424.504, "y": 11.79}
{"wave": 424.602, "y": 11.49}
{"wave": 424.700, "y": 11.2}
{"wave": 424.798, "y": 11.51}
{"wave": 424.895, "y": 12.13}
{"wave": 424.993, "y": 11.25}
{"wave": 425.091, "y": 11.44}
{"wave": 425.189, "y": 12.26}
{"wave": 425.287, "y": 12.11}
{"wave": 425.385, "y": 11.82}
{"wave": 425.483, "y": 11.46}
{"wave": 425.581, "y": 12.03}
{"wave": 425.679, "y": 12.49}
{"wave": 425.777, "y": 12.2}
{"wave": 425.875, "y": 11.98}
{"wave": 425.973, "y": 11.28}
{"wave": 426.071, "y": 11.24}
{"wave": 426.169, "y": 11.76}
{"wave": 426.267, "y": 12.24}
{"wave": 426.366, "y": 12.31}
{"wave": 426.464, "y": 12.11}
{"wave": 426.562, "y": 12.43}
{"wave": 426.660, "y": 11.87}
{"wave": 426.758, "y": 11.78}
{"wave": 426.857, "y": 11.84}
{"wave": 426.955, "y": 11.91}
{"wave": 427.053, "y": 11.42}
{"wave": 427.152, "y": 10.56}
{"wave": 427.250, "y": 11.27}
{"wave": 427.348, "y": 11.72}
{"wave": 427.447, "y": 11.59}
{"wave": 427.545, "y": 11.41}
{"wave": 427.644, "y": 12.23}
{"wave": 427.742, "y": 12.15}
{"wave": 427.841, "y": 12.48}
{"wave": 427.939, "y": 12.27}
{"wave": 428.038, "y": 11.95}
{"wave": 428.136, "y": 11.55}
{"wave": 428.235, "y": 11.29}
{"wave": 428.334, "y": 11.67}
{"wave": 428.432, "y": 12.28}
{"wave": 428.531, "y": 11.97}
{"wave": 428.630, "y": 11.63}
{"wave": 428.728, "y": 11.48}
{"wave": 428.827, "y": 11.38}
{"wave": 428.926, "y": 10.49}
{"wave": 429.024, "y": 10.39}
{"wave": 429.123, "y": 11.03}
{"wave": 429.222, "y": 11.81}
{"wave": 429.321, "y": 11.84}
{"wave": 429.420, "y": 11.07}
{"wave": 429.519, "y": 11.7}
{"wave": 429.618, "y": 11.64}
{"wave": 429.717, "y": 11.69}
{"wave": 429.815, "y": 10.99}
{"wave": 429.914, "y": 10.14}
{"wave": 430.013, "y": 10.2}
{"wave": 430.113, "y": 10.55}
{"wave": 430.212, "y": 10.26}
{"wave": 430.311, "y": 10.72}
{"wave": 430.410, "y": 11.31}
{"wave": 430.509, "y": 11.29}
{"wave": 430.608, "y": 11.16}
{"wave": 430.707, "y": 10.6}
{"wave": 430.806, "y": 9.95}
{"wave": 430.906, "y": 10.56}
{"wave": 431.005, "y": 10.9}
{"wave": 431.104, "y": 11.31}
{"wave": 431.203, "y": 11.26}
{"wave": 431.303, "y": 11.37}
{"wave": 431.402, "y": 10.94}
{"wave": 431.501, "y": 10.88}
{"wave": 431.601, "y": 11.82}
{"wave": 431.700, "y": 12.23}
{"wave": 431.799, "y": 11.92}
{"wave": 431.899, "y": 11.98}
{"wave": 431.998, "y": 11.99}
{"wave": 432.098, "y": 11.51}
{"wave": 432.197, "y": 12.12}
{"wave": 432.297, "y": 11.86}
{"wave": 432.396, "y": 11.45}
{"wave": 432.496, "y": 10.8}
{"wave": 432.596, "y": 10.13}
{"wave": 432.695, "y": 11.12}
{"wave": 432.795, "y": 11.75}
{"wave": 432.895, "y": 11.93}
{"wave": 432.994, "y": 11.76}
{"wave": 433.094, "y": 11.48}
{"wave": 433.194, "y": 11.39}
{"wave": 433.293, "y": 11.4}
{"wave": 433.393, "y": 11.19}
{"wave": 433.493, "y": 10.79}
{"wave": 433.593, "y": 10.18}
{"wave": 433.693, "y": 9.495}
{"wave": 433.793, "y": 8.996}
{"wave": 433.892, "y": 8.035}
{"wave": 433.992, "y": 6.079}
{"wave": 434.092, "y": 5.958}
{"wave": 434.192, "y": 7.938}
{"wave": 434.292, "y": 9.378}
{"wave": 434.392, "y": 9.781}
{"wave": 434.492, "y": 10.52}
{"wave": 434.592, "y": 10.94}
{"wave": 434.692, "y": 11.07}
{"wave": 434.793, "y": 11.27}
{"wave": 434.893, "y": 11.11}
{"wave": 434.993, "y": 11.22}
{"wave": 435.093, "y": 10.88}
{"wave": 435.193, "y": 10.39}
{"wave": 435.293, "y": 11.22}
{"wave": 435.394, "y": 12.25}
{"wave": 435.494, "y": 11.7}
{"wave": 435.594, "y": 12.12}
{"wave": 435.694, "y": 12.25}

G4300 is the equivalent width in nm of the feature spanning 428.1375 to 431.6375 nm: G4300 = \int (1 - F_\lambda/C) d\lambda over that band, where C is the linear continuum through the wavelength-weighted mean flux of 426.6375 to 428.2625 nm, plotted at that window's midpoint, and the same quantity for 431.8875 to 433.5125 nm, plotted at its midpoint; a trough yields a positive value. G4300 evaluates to 0.14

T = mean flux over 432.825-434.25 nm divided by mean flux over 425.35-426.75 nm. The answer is 0.8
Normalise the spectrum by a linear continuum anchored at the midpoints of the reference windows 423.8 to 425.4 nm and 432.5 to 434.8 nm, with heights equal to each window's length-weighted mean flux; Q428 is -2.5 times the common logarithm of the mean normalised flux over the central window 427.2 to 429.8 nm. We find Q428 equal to -0.054 mag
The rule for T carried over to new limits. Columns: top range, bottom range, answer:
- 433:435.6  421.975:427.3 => 0.88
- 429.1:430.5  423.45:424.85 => 0.94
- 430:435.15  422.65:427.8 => 0.91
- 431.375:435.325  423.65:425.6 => 0.91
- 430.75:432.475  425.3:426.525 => 0.96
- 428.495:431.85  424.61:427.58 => 0.95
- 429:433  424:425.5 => 0.95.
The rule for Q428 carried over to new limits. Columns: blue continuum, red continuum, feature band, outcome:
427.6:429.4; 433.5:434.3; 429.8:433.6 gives -0.16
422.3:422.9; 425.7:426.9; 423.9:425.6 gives -0.03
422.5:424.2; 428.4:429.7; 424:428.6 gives -0.03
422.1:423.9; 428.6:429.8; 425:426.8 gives -0.04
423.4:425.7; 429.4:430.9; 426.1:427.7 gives -0.04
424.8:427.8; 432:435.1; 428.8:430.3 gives 0.02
